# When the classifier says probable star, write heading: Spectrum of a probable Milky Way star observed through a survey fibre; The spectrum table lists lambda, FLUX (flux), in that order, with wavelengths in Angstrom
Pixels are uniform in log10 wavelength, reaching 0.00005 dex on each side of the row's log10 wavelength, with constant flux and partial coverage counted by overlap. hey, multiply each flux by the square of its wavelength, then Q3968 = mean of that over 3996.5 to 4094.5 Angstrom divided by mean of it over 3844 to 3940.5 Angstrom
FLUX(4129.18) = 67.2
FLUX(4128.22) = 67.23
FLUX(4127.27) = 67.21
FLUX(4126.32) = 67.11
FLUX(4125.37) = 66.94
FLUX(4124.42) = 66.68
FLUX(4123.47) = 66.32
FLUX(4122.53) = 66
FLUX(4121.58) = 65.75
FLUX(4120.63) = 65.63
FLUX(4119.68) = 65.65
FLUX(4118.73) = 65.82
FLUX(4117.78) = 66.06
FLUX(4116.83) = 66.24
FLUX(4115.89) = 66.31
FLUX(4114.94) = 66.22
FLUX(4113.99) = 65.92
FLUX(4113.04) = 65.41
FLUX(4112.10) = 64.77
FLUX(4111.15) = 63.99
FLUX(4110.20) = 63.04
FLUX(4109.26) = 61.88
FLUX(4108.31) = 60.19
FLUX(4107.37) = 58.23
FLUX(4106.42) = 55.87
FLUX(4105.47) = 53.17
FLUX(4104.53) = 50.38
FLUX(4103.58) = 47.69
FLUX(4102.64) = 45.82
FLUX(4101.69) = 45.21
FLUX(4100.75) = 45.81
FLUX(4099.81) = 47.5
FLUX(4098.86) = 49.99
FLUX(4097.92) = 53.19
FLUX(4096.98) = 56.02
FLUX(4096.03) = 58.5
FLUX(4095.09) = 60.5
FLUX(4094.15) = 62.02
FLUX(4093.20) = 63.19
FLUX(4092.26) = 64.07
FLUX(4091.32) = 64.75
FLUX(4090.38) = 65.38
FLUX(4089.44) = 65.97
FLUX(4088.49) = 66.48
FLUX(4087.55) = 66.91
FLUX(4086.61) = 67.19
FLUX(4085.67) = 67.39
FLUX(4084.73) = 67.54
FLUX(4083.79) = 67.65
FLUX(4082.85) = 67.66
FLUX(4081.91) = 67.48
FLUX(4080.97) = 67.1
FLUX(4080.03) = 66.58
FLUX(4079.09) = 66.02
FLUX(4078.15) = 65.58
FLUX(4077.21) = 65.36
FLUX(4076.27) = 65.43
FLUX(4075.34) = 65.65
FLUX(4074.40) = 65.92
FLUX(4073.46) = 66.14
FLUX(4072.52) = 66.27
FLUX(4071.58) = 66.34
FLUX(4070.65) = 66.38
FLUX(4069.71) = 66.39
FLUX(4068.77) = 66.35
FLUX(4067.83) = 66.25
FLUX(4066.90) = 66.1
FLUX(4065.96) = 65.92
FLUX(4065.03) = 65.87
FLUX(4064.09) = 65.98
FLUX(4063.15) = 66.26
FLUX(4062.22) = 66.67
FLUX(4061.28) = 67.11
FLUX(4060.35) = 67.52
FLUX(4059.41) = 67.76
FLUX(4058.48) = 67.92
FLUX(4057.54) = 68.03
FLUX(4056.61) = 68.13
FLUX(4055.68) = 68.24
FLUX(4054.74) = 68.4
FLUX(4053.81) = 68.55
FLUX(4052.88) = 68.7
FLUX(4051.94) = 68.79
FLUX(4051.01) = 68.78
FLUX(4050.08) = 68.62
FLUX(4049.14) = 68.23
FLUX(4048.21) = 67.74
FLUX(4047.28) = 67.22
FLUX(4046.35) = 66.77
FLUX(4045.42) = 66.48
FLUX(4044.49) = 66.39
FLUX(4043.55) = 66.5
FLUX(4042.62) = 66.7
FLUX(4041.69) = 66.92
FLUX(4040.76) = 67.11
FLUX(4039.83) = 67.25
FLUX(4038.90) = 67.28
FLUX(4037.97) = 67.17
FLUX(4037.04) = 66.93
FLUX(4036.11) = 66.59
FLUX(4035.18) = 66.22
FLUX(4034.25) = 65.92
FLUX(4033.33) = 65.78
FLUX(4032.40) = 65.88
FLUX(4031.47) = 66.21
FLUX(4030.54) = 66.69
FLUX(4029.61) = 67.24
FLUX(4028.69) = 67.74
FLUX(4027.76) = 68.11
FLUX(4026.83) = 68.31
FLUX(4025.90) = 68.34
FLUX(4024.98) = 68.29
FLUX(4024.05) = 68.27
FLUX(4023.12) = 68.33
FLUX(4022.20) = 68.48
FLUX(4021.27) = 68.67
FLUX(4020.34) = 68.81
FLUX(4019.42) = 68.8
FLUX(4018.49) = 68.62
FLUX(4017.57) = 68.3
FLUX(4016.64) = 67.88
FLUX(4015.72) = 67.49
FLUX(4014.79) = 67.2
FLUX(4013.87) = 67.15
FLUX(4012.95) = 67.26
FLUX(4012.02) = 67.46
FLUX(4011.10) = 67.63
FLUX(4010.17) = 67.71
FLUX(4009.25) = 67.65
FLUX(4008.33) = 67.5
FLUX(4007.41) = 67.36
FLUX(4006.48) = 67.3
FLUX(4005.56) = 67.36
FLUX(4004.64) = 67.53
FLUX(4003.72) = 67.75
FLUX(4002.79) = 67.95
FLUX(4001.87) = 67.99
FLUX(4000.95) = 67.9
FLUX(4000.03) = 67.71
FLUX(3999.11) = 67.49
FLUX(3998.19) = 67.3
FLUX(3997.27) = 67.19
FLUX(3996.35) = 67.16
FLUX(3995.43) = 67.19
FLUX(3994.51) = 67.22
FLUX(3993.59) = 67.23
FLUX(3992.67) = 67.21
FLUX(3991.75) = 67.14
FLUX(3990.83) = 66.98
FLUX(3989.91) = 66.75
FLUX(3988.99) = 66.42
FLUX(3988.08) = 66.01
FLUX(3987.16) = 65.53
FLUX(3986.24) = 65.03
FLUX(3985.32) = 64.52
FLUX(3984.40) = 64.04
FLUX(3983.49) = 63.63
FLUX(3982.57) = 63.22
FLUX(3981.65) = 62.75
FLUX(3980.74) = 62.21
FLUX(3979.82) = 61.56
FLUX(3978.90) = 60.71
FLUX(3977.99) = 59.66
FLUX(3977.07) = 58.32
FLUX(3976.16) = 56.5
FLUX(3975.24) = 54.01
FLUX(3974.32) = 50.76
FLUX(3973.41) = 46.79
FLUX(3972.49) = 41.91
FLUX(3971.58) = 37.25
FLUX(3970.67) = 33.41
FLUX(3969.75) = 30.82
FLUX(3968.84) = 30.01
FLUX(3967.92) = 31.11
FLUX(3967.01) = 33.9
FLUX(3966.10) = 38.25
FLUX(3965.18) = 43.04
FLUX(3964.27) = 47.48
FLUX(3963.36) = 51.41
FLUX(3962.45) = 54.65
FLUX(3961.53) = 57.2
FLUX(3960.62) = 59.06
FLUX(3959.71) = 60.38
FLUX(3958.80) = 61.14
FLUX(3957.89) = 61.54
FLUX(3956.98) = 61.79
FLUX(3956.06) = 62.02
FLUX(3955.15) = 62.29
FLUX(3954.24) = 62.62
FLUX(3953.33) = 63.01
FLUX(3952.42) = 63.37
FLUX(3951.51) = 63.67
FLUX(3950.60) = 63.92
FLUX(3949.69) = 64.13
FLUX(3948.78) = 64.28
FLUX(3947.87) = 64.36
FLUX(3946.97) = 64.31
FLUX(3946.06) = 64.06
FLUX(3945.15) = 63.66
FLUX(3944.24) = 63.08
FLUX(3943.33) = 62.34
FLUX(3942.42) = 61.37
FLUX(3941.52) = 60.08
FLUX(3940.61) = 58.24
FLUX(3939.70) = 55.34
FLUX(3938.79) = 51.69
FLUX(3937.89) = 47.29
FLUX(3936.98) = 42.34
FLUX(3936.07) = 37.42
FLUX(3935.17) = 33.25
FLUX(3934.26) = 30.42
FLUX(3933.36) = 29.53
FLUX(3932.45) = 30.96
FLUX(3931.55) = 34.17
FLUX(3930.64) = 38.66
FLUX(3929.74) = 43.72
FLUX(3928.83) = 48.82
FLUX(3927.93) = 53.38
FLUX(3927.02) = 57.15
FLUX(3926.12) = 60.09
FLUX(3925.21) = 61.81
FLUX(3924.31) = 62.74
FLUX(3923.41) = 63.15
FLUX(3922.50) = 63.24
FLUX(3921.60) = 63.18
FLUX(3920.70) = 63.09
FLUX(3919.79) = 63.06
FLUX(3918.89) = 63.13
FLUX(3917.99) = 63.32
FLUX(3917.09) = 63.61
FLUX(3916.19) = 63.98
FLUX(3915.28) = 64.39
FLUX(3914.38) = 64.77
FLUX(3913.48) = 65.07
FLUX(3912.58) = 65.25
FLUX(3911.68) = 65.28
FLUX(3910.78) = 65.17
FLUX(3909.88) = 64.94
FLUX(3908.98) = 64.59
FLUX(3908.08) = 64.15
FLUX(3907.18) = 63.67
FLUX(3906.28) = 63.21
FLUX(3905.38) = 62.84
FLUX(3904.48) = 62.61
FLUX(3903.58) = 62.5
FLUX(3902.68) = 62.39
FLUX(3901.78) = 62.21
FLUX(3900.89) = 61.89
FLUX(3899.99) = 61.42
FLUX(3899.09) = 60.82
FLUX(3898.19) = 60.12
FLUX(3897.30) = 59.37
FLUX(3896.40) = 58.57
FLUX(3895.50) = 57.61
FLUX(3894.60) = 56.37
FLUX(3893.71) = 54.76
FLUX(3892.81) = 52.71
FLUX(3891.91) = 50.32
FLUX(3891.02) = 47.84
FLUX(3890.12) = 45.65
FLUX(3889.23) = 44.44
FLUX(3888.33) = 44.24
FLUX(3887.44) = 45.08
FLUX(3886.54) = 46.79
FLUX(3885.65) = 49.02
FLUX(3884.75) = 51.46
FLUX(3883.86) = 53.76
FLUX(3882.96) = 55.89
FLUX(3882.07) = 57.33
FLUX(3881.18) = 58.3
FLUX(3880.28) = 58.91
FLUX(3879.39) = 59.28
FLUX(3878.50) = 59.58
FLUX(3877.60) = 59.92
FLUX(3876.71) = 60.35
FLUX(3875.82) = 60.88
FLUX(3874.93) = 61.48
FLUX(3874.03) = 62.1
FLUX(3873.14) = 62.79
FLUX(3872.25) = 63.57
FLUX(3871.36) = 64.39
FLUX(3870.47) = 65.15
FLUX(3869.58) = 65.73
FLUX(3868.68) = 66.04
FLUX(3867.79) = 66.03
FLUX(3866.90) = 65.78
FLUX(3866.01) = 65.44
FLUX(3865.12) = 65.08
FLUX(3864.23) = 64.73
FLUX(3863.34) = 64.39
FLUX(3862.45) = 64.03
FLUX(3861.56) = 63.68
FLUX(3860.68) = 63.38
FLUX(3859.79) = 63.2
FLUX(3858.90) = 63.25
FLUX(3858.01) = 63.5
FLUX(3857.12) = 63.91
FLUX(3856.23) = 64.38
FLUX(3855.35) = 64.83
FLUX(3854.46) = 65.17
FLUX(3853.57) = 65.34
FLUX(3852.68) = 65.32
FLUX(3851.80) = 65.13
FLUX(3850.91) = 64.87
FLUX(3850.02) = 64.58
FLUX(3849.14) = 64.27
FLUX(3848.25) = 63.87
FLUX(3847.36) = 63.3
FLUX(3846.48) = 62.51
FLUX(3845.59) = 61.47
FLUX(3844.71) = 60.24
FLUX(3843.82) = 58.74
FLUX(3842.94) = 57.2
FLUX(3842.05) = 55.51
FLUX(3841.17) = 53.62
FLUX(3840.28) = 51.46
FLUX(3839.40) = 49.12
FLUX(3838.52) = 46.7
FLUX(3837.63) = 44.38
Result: 1.2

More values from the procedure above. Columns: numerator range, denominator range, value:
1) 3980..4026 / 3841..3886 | 1.16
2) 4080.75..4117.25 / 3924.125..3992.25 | 1.19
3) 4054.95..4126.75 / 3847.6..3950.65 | 1.19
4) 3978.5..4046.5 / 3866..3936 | 1.24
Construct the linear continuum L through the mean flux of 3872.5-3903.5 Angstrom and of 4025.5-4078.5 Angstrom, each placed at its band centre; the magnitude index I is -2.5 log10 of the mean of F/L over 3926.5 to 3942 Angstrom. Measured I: 0.31 mag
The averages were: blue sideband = 56.1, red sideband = 67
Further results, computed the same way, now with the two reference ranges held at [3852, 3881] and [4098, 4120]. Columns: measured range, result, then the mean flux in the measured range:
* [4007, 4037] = -0.13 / 67.6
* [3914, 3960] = 0.10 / 56.7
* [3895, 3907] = 0.03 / 61.2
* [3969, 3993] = 0.06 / 57.4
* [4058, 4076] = -0.13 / 66.4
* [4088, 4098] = -0.07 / 62.1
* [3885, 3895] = 0.27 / 48.9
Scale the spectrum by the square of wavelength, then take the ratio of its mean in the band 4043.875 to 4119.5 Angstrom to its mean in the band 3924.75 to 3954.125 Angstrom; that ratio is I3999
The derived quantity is 1.28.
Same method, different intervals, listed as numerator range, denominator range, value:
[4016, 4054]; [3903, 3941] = 1.28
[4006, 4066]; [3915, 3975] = 1.33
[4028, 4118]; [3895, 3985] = 1.22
